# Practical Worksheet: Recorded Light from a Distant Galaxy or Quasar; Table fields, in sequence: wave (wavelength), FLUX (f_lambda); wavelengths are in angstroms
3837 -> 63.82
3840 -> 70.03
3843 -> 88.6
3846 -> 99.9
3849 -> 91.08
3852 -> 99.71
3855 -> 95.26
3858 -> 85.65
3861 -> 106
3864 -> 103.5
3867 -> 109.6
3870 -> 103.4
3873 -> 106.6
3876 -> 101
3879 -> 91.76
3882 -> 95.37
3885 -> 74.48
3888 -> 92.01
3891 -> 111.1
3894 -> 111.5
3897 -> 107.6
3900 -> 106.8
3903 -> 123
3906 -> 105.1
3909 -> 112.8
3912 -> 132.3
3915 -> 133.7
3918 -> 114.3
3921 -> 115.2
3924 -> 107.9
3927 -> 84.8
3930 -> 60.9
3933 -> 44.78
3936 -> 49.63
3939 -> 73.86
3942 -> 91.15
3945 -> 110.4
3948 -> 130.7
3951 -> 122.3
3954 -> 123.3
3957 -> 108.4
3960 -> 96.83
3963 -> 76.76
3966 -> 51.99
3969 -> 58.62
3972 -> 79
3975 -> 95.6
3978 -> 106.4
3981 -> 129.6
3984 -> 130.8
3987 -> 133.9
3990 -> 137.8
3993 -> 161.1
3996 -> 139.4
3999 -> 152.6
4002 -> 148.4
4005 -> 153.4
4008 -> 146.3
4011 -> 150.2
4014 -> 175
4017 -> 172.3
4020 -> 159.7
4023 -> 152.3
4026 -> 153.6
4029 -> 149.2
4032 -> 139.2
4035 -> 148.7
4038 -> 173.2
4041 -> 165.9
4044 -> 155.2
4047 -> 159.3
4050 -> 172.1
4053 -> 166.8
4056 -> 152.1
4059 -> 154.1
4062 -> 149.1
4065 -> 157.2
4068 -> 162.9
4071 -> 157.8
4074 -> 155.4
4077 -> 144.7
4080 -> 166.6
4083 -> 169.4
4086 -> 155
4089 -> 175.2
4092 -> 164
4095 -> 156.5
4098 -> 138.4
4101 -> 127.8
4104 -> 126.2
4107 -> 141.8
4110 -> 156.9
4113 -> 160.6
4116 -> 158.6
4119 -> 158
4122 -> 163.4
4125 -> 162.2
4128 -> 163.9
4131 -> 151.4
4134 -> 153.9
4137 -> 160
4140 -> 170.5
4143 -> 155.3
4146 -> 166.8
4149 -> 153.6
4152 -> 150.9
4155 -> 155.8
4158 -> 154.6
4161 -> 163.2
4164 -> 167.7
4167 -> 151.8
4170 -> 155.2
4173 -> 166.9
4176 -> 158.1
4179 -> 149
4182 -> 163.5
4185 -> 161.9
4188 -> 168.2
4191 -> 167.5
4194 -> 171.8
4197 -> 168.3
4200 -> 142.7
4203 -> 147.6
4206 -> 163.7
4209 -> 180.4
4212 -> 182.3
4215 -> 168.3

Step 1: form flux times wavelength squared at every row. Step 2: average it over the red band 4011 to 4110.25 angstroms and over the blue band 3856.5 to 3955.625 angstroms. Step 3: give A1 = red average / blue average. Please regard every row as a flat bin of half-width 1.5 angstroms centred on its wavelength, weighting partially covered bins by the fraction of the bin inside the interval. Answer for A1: 1.66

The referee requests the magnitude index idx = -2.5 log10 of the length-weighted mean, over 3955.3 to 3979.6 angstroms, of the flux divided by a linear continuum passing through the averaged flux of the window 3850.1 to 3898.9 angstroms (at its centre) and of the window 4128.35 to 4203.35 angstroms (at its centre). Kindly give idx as 0.37 mag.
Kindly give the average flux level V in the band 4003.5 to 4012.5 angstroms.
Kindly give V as 150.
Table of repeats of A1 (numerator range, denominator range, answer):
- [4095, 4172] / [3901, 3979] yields 1.77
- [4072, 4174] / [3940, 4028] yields 1.33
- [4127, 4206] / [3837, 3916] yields 1.81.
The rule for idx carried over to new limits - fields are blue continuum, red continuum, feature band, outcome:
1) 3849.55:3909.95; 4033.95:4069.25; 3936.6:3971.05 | 0.33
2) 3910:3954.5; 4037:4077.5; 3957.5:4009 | 0.07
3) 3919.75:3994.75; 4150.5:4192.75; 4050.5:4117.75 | -0.15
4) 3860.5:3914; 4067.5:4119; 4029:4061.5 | -0.11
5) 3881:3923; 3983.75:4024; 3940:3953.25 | 0.14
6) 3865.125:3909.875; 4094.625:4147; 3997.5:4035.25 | -0.17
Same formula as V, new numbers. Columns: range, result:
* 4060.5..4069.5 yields 156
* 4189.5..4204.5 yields 160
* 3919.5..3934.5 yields 82.7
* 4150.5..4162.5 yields 156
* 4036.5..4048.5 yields 163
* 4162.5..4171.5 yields 158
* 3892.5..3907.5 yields 111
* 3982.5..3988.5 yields 132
